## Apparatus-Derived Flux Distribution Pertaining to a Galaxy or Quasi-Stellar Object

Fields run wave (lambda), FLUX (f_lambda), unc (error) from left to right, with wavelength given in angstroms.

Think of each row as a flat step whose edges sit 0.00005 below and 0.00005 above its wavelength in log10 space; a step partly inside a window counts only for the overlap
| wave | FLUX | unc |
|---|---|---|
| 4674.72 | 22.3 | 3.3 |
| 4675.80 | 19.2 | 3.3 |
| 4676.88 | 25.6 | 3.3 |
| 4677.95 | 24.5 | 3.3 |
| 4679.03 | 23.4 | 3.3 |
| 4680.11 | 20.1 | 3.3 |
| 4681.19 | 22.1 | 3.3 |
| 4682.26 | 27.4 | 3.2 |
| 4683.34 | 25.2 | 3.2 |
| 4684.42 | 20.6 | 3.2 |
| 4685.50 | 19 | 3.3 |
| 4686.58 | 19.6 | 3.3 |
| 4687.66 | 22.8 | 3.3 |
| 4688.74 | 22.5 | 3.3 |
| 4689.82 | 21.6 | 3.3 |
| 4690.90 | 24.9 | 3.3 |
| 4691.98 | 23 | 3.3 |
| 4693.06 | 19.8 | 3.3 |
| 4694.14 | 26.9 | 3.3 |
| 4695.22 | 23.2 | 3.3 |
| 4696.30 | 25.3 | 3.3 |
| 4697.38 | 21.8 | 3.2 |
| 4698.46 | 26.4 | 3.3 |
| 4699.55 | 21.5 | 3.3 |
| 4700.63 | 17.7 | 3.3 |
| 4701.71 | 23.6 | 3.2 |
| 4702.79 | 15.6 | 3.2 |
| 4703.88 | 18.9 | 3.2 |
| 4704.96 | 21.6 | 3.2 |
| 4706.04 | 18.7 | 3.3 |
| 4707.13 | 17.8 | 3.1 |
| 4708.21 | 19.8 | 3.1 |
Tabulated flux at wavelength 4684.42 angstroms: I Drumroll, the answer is 20.6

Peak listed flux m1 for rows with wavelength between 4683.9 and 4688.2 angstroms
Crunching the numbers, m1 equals 22.8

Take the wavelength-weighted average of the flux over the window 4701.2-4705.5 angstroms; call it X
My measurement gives 19.9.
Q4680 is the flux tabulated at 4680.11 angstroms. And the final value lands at 20.1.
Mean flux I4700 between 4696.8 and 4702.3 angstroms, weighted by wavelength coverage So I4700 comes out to 22.2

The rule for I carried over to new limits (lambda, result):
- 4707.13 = 17.8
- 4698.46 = 26.4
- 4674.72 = 22.3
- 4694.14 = 26.9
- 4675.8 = 19.2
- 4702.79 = 15.6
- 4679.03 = 23.4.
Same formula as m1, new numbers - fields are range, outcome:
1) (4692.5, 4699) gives 26.9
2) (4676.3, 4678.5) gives 25.6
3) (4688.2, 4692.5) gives 24.9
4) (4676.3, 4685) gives 27.4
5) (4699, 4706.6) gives 23.6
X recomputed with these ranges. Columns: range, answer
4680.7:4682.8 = 24.9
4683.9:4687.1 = 19.7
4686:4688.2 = 21.1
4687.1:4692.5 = 22.9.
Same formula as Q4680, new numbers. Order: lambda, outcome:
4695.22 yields 23.2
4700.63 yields 17.7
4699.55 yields 21.5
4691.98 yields 23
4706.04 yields 18.7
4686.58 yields 19.6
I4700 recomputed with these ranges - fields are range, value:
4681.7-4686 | 23.1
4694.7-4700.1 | 23.6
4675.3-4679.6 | 23.2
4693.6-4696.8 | 25.2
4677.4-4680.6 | 22.7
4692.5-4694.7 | 23.4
